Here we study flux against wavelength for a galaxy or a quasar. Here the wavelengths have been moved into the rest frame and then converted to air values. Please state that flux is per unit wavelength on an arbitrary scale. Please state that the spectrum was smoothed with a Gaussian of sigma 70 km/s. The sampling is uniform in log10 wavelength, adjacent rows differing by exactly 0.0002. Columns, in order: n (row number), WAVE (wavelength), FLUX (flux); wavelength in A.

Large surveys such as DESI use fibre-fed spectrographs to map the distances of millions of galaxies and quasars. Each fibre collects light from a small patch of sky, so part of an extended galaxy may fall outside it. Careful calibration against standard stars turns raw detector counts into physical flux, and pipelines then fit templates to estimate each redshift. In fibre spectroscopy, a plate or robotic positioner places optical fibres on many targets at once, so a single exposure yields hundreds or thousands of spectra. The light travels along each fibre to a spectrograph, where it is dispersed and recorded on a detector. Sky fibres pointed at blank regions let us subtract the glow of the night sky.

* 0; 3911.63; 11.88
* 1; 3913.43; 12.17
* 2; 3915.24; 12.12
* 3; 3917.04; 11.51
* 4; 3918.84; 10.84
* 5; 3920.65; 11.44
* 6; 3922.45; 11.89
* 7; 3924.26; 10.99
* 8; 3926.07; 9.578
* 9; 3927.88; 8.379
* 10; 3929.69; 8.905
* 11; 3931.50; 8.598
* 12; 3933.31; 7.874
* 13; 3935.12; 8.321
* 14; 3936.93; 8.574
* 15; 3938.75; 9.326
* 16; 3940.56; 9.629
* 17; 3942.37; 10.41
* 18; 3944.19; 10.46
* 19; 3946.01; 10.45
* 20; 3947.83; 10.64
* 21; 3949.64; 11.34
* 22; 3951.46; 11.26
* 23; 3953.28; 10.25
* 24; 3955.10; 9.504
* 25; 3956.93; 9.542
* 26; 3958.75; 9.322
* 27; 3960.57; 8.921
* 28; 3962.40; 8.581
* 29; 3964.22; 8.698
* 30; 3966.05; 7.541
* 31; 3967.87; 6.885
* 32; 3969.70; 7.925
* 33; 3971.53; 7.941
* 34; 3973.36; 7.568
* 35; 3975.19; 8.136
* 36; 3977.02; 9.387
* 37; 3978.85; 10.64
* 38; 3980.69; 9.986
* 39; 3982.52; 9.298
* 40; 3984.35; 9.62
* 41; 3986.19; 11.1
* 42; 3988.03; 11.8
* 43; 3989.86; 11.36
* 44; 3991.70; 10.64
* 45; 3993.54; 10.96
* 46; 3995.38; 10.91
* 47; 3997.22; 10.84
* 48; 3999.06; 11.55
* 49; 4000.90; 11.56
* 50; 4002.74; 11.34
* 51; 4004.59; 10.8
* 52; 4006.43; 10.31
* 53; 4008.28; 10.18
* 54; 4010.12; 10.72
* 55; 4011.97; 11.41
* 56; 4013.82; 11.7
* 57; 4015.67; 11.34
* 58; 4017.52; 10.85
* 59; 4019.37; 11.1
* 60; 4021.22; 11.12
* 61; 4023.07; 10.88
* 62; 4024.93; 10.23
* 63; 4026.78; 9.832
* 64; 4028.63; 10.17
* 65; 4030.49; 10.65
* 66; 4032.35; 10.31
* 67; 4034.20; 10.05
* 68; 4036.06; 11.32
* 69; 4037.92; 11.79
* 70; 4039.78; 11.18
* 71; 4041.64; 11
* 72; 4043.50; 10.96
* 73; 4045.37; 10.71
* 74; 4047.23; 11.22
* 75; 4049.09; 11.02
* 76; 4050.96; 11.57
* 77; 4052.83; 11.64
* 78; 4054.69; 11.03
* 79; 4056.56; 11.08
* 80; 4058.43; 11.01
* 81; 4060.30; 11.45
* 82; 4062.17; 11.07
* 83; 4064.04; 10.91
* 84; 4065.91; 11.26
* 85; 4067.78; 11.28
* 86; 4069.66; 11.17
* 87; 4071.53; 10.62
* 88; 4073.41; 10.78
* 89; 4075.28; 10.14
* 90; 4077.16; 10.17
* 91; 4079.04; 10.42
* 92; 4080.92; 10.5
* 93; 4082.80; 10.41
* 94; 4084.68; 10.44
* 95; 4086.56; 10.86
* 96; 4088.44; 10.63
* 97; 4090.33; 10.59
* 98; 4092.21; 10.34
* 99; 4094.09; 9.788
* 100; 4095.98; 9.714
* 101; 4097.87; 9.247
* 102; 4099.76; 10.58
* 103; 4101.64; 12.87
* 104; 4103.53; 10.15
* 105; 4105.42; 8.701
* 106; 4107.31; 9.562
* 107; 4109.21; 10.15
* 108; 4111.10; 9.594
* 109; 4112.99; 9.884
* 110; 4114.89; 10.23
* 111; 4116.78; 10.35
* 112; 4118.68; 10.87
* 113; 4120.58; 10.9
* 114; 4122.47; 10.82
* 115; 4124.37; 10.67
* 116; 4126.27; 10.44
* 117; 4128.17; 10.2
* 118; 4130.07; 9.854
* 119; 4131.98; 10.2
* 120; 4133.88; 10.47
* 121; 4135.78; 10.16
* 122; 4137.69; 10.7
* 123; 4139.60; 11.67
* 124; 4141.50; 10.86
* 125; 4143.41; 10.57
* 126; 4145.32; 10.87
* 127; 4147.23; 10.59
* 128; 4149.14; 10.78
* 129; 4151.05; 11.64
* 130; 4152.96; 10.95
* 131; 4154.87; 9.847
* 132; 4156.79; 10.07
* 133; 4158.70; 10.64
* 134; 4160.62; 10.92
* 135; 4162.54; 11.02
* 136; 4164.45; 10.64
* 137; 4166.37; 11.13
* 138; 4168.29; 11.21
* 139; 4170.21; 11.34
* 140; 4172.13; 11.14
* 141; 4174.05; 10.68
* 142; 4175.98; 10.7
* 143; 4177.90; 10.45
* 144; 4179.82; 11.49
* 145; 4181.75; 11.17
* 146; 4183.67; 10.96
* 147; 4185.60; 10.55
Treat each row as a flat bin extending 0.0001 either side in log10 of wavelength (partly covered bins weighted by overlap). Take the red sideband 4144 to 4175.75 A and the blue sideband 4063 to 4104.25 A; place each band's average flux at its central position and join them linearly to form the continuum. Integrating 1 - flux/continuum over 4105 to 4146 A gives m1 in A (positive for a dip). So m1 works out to 1.4 A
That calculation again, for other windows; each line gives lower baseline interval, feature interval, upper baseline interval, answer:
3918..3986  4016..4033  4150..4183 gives -1.16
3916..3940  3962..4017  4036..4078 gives 1.73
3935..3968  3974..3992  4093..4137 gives -0.86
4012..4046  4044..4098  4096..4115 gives -1.66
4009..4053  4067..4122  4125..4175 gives 2.23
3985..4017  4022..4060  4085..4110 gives -0.59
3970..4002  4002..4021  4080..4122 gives -1.47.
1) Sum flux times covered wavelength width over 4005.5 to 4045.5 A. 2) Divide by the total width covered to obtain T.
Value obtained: 10.8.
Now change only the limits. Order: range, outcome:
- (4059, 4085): 10.8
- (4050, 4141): 10.6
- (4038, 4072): 11.1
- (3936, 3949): 9.96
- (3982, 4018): 10.9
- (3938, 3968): 9.65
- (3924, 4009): 9.73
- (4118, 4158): 10.6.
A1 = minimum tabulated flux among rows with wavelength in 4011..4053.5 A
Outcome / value 9.832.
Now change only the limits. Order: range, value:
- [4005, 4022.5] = 10.18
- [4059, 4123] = 8.701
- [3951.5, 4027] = 6.885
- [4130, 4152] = 9.854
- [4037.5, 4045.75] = 10.71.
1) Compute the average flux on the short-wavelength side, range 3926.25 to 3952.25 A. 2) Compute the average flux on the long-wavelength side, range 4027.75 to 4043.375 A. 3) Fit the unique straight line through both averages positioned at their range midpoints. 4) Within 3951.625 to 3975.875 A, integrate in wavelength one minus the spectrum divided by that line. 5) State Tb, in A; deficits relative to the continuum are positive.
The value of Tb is 3.1 A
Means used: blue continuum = 9.58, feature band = 8.61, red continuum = 10.8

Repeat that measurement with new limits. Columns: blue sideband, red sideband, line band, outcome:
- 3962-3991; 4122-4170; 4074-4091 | -0.6 A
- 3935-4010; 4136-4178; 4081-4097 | 0.2 A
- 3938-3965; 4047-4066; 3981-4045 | -1.1 A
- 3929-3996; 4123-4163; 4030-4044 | -1.3 A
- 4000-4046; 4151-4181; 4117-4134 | 0.6 A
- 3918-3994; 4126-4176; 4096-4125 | 0.6 A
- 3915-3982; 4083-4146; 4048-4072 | -2.5 A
